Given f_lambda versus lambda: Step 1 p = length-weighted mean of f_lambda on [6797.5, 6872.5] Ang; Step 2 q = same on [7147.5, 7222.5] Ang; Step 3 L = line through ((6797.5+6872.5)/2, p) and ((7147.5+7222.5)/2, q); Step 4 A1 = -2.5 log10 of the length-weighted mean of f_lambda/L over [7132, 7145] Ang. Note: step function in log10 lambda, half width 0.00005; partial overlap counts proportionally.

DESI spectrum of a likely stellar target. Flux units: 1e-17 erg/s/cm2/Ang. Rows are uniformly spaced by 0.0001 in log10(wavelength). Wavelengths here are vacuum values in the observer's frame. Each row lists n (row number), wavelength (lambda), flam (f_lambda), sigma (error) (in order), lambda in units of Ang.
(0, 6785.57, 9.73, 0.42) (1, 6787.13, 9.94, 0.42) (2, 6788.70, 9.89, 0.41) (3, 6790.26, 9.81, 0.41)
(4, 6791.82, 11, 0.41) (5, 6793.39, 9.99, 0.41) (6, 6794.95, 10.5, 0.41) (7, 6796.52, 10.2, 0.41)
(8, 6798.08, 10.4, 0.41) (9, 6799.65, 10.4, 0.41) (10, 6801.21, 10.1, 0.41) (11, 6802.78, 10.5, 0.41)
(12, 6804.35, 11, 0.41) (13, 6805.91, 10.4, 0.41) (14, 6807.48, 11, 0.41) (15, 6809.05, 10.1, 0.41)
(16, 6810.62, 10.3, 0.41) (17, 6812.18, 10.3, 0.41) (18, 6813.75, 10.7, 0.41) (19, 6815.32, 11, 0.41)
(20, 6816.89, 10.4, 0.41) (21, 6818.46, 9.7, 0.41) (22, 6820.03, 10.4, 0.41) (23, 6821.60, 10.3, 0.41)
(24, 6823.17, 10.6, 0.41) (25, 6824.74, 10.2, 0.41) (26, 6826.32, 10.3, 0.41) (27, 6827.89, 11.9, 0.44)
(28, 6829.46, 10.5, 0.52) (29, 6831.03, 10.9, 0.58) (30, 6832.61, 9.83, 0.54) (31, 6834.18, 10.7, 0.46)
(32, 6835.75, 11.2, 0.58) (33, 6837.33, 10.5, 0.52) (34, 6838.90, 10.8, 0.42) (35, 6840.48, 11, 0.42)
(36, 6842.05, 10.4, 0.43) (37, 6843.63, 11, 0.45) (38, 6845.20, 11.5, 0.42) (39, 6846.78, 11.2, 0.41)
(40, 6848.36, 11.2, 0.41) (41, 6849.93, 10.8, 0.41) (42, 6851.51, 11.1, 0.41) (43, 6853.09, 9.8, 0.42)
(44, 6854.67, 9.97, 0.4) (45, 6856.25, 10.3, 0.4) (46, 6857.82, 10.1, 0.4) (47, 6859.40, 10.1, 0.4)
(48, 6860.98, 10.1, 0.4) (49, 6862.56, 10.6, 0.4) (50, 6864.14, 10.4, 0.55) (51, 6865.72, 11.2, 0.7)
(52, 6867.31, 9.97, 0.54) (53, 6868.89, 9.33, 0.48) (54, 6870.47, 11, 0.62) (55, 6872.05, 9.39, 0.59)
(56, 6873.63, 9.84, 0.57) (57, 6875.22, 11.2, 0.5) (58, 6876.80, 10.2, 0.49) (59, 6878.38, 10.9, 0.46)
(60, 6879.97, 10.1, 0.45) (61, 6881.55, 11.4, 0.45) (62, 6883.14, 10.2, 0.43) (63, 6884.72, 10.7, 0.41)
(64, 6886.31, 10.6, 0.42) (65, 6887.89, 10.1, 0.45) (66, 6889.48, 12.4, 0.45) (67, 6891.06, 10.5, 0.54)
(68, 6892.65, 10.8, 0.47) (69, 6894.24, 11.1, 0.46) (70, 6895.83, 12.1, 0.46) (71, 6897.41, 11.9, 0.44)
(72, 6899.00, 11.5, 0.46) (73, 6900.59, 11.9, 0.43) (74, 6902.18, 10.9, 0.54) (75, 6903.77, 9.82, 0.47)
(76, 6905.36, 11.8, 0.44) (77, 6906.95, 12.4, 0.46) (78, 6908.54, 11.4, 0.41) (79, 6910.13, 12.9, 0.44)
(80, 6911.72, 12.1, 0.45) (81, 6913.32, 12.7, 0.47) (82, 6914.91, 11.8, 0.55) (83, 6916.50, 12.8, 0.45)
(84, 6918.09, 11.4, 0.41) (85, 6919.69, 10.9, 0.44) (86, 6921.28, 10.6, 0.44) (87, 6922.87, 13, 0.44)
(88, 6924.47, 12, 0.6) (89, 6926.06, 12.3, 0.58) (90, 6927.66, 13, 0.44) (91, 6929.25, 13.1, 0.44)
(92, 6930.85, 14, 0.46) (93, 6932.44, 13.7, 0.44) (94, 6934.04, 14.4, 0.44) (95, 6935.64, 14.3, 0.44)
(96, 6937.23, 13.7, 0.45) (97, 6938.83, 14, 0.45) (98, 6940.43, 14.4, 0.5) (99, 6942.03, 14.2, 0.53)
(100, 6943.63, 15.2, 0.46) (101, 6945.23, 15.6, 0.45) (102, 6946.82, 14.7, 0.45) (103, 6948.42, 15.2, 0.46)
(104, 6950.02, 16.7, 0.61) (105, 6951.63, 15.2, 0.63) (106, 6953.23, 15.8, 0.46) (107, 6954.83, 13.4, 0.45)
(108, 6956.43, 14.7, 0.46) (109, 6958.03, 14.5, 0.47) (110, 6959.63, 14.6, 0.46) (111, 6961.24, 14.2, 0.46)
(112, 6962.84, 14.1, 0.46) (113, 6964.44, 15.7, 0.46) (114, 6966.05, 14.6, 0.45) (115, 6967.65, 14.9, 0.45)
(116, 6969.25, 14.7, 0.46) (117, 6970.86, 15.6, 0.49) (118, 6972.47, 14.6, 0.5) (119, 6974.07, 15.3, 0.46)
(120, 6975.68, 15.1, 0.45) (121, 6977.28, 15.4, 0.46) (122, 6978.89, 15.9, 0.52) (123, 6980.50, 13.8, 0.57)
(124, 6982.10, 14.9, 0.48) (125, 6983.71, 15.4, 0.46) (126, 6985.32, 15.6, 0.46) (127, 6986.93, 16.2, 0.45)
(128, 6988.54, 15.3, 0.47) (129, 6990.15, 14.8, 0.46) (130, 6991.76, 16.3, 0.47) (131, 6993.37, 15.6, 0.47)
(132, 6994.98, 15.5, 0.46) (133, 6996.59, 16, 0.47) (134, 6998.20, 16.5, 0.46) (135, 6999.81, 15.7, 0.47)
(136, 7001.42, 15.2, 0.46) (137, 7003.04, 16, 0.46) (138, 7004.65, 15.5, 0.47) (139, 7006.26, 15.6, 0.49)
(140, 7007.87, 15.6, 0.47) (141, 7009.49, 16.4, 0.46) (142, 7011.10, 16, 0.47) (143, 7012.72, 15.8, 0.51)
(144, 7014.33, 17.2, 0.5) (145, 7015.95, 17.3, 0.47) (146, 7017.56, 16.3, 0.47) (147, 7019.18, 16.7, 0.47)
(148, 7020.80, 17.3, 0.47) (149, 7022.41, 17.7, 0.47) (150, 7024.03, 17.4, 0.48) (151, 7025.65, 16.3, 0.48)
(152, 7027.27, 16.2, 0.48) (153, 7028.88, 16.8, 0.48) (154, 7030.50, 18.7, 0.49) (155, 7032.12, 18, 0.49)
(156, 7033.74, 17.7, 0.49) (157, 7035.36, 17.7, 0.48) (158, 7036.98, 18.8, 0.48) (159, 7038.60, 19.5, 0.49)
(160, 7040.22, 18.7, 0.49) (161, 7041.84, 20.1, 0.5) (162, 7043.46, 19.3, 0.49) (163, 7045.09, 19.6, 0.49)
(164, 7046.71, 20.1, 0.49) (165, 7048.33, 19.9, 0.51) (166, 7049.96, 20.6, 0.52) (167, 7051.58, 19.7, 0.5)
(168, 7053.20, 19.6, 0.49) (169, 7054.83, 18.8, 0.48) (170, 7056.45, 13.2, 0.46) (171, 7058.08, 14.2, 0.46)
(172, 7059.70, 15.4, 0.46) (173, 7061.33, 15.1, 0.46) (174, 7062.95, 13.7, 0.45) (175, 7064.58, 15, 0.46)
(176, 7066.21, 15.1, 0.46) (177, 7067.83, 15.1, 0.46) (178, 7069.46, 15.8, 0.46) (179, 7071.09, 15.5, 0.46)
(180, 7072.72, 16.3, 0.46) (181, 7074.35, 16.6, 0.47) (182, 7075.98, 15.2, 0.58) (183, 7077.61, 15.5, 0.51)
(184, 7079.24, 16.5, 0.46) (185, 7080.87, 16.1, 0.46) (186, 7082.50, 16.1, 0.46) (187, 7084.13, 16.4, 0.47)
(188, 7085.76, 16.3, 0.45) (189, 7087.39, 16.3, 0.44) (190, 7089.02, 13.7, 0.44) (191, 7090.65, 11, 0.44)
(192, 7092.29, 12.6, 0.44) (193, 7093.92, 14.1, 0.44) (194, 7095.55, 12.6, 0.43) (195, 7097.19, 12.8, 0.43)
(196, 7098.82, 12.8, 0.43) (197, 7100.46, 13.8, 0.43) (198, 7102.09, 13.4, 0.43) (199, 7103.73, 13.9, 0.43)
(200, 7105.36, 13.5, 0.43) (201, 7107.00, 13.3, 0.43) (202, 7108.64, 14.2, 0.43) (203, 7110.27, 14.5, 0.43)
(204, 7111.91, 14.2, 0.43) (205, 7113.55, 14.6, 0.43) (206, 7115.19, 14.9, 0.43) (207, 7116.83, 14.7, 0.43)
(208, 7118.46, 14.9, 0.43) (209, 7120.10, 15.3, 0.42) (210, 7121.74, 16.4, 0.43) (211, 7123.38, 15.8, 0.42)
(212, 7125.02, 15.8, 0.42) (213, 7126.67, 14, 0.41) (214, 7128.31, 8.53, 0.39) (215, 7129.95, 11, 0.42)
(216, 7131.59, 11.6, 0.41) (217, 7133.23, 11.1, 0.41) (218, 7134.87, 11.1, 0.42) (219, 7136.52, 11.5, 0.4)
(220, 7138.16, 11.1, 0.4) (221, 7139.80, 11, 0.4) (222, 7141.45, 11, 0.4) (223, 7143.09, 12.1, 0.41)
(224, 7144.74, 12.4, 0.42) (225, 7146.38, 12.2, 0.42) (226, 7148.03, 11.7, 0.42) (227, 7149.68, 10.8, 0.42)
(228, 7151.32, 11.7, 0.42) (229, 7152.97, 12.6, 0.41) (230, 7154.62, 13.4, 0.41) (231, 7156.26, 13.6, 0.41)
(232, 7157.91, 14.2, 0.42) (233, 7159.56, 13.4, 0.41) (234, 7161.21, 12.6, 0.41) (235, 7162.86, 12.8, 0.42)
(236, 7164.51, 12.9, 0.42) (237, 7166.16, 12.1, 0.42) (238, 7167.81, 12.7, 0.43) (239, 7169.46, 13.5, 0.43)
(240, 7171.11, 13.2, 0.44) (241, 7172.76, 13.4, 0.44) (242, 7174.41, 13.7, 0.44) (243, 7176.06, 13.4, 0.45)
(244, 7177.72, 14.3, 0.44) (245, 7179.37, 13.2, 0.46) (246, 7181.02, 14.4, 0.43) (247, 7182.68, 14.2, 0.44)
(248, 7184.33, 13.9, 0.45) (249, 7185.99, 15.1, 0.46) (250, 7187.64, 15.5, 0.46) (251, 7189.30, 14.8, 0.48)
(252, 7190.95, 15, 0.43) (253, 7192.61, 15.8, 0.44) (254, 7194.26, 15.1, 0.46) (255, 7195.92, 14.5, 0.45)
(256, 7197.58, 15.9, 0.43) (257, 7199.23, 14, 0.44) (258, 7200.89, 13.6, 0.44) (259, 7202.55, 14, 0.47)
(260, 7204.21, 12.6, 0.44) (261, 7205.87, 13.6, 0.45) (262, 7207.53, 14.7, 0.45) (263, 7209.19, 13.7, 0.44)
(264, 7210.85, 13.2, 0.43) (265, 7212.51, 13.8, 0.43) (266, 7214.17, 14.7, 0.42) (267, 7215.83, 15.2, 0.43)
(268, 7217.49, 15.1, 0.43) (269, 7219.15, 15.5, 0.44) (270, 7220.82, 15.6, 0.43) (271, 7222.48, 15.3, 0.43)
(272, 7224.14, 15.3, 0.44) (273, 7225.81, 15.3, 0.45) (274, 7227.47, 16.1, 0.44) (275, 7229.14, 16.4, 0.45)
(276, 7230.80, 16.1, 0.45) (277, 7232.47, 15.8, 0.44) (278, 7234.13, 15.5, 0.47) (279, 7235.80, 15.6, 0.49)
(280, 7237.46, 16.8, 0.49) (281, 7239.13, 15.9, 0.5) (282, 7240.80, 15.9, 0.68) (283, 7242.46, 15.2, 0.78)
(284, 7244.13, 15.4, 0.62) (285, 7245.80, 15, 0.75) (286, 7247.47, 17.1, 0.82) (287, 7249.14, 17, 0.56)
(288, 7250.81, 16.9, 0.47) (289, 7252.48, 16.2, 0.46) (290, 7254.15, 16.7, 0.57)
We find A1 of 0.180 mag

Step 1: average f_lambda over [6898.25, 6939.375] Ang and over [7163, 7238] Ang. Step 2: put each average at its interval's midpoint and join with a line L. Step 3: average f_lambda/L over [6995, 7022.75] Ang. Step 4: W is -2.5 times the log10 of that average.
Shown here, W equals -0.24 mag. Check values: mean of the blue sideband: 12.4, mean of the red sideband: 14.5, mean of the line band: 16.2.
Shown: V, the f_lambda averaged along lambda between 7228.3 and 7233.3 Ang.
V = 16.1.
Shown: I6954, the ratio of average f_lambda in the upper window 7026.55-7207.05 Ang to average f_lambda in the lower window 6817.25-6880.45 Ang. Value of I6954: 1.39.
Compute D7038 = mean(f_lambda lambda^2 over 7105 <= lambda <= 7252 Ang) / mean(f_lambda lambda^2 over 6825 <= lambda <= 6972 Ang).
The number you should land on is 1.3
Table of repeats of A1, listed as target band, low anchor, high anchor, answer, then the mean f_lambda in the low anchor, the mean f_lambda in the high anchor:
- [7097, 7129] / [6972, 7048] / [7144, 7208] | 0.05 mag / 16.7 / 13.6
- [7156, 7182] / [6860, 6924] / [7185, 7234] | 0.08 mag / 11.1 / 14.9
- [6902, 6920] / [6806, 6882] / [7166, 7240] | -0.05 mag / 10.5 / 14.6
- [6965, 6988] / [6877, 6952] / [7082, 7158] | -0.19 mag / 12.4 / 13.3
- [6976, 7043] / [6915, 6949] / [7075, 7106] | -0.19 mag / 13.4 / 14.4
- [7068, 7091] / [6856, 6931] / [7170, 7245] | -0.17 mag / 11.2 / 14.8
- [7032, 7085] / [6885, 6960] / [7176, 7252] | -0.23 mag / 12.9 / 15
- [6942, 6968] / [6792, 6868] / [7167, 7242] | -0.24 mag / 10.5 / 14.7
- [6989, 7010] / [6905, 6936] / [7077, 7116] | -0.18 mag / 12.5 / 14.3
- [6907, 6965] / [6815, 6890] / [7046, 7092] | -0.08 mag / 10.6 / 16.1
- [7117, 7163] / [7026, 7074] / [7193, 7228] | 0.24 mag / 17.4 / 14.6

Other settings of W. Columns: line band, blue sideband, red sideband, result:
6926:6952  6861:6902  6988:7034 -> -0.09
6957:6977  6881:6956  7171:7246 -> -0.14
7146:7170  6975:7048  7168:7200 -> 0.16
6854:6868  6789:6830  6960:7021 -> 0.16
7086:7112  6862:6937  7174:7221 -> -0.01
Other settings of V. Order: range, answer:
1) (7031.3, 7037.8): 18.1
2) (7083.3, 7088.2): 16.3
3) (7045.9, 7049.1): 20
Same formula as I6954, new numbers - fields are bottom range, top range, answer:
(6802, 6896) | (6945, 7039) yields 1.50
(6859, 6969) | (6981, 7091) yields 1.33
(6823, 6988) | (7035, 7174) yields 1.17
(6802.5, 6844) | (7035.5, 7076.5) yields 1.63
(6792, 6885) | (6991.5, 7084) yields 1.60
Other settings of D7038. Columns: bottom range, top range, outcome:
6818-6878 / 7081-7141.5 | 1.39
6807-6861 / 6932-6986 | 1.45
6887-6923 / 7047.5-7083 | 1.48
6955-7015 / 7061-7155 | 0.93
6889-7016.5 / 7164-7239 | 1.11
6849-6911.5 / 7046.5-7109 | 1.50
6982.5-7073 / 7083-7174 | 0.81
